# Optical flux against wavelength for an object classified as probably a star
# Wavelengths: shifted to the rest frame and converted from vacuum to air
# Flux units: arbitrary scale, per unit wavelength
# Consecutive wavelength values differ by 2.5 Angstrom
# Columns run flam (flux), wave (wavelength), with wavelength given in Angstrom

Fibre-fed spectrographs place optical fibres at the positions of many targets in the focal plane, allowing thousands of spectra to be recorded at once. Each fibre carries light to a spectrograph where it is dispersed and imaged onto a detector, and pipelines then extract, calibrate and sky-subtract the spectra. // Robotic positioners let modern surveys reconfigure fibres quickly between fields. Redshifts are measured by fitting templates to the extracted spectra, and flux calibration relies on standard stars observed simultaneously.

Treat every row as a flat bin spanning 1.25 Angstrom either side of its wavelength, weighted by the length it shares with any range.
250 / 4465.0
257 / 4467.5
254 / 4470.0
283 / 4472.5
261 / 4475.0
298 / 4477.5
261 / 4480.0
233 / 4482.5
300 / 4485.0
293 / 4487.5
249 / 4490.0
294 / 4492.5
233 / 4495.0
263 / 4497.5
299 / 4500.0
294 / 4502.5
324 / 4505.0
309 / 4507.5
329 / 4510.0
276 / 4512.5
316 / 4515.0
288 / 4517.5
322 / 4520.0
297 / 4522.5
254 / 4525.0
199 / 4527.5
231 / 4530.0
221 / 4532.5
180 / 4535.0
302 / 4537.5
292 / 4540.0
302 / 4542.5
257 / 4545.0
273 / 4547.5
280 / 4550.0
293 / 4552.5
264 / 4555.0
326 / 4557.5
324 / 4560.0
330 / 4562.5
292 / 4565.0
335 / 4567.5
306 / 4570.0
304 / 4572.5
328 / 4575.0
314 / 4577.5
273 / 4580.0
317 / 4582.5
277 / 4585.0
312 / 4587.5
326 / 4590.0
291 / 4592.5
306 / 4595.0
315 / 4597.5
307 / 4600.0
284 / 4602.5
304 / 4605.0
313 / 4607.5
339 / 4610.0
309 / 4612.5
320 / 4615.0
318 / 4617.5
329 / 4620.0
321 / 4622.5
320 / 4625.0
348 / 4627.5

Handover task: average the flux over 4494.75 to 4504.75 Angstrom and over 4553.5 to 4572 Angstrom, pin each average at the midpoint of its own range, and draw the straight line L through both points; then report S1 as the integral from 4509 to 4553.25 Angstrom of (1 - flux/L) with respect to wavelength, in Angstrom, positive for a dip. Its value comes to 3.5 Angstrom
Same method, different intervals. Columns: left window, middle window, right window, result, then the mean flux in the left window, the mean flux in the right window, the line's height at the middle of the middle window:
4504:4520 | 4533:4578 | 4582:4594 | 1.8 Angstrom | 308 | 304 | 306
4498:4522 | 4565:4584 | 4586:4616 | 0.0 Angstrom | 305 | 310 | 309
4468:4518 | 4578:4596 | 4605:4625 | 0.6 Angstrom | 282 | 320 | 311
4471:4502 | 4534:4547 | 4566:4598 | 1.1 Angstrom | 273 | 308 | 292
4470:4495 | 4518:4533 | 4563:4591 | 1.6 Angstrom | 272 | 308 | 288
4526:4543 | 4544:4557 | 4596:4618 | -0.9 Angstrom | 244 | 312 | 259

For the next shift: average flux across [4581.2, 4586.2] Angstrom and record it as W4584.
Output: 297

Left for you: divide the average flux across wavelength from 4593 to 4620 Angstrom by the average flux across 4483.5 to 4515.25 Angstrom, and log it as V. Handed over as 1.08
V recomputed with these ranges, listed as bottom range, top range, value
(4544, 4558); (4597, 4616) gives 1.11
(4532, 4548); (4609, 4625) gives 1.23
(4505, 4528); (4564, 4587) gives 1.04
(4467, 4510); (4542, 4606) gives 1.08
